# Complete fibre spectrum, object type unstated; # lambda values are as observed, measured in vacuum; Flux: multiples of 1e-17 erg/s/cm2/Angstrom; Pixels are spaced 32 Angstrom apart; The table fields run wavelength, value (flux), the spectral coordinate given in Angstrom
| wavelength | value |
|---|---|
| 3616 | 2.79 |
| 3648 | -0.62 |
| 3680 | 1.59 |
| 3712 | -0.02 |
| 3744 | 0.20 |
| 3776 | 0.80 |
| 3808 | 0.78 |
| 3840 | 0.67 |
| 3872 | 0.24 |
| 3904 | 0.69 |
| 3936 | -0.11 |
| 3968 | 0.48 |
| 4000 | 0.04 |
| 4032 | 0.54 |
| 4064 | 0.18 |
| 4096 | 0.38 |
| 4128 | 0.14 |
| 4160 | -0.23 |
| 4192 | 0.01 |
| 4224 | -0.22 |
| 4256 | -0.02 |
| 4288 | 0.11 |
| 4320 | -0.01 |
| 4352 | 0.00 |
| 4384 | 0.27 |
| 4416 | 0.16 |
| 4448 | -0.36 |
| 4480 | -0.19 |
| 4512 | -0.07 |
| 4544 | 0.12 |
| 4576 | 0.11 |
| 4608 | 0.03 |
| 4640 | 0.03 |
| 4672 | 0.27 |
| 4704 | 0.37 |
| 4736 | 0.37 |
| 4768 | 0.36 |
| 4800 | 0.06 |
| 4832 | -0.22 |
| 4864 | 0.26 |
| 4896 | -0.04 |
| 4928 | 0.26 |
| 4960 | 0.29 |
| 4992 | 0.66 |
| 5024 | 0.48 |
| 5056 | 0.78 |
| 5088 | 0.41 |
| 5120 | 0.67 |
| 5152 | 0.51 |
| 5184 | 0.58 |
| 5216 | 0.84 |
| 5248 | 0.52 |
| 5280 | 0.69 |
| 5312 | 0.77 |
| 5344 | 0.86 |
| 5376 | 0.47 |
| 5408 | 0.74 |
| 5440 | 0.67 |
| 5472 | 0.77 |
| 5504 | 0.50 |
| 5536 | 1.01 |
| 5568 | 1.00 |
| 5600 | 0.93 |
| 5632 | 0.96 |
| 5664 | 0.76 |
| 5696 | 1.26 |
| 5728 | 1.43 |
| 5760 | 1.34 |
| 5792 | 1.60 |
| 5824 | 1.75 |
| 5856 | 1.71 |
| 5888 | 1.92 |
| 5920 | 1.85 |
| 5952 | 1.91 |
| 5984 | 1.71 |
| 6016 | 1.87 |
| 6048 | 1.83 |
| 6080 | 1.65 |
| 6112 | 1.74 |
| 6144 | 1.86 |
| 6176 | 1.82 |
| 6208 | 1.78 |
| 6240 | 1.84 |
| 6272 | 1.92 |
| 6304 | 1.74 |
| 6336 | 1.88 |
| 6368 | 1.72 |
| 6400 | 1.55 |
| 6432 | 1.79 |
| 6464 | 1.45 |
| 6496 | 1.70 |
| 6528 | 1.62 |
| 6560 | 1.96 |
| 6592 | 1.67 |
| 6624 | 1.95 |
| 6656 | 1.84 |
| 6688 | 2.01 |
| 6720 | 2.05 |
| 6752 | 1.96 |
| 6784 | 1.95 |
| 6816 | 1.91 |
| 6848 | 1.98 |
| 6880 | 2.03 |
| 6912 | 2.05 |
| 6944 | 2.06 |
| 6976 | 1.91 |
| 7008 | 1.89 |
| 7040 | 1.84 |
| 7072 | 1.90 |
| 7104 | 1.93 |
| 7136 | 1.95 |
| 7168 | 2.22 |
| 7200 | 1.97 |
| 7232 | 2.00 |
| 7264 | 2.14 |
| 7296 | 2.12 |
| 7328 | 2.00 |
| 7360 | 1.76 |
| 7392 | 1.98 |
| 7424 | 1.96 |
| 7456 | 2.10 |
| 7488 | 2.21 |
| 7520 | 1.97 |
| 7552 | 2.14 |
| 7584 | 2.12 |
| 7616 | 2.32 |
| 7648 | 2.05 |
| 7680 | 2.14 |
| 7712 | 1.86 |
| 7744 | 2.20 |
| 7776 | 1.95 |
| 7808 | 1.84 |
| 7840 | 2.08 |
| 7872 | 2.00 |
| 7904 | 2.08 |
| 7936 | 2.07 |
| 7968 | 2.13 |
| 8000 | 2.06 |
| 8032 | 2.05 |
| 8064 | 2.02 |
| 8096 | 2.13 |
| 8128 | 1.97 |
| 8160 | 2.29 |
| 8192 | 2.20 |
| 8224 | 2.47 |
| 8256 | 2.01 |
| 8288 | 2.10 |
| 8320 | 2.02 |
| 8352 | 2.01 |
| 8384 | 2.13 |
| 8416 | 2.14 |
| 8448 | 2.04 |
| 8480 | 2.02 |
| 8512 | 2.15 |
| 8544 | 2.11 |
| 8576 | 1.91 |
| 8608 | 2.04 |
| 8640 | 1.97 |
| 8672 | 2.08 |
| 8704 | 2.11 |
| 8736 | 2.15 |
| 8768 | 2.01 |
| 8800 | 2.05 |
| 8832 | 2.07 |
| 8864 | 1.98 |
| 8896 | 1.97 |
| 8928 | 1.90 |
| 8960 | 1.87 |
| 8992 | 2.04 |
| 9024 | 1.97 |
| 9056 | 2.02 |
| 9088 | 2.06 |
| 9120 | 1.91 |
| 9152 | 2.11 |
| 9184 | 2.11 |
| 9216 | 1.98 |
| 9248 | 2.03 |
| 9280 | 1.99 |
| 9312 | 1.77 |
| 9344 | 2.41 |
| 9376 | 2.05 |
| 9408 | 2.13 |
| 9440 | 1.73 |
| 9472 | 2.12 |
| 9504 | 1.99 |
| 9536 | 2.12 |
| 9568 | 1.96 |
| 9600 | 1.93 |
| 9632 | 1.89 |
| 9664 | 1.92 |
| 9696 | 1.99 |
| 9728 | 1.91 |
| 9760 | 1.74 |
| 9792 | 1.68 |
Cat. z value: 0.25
